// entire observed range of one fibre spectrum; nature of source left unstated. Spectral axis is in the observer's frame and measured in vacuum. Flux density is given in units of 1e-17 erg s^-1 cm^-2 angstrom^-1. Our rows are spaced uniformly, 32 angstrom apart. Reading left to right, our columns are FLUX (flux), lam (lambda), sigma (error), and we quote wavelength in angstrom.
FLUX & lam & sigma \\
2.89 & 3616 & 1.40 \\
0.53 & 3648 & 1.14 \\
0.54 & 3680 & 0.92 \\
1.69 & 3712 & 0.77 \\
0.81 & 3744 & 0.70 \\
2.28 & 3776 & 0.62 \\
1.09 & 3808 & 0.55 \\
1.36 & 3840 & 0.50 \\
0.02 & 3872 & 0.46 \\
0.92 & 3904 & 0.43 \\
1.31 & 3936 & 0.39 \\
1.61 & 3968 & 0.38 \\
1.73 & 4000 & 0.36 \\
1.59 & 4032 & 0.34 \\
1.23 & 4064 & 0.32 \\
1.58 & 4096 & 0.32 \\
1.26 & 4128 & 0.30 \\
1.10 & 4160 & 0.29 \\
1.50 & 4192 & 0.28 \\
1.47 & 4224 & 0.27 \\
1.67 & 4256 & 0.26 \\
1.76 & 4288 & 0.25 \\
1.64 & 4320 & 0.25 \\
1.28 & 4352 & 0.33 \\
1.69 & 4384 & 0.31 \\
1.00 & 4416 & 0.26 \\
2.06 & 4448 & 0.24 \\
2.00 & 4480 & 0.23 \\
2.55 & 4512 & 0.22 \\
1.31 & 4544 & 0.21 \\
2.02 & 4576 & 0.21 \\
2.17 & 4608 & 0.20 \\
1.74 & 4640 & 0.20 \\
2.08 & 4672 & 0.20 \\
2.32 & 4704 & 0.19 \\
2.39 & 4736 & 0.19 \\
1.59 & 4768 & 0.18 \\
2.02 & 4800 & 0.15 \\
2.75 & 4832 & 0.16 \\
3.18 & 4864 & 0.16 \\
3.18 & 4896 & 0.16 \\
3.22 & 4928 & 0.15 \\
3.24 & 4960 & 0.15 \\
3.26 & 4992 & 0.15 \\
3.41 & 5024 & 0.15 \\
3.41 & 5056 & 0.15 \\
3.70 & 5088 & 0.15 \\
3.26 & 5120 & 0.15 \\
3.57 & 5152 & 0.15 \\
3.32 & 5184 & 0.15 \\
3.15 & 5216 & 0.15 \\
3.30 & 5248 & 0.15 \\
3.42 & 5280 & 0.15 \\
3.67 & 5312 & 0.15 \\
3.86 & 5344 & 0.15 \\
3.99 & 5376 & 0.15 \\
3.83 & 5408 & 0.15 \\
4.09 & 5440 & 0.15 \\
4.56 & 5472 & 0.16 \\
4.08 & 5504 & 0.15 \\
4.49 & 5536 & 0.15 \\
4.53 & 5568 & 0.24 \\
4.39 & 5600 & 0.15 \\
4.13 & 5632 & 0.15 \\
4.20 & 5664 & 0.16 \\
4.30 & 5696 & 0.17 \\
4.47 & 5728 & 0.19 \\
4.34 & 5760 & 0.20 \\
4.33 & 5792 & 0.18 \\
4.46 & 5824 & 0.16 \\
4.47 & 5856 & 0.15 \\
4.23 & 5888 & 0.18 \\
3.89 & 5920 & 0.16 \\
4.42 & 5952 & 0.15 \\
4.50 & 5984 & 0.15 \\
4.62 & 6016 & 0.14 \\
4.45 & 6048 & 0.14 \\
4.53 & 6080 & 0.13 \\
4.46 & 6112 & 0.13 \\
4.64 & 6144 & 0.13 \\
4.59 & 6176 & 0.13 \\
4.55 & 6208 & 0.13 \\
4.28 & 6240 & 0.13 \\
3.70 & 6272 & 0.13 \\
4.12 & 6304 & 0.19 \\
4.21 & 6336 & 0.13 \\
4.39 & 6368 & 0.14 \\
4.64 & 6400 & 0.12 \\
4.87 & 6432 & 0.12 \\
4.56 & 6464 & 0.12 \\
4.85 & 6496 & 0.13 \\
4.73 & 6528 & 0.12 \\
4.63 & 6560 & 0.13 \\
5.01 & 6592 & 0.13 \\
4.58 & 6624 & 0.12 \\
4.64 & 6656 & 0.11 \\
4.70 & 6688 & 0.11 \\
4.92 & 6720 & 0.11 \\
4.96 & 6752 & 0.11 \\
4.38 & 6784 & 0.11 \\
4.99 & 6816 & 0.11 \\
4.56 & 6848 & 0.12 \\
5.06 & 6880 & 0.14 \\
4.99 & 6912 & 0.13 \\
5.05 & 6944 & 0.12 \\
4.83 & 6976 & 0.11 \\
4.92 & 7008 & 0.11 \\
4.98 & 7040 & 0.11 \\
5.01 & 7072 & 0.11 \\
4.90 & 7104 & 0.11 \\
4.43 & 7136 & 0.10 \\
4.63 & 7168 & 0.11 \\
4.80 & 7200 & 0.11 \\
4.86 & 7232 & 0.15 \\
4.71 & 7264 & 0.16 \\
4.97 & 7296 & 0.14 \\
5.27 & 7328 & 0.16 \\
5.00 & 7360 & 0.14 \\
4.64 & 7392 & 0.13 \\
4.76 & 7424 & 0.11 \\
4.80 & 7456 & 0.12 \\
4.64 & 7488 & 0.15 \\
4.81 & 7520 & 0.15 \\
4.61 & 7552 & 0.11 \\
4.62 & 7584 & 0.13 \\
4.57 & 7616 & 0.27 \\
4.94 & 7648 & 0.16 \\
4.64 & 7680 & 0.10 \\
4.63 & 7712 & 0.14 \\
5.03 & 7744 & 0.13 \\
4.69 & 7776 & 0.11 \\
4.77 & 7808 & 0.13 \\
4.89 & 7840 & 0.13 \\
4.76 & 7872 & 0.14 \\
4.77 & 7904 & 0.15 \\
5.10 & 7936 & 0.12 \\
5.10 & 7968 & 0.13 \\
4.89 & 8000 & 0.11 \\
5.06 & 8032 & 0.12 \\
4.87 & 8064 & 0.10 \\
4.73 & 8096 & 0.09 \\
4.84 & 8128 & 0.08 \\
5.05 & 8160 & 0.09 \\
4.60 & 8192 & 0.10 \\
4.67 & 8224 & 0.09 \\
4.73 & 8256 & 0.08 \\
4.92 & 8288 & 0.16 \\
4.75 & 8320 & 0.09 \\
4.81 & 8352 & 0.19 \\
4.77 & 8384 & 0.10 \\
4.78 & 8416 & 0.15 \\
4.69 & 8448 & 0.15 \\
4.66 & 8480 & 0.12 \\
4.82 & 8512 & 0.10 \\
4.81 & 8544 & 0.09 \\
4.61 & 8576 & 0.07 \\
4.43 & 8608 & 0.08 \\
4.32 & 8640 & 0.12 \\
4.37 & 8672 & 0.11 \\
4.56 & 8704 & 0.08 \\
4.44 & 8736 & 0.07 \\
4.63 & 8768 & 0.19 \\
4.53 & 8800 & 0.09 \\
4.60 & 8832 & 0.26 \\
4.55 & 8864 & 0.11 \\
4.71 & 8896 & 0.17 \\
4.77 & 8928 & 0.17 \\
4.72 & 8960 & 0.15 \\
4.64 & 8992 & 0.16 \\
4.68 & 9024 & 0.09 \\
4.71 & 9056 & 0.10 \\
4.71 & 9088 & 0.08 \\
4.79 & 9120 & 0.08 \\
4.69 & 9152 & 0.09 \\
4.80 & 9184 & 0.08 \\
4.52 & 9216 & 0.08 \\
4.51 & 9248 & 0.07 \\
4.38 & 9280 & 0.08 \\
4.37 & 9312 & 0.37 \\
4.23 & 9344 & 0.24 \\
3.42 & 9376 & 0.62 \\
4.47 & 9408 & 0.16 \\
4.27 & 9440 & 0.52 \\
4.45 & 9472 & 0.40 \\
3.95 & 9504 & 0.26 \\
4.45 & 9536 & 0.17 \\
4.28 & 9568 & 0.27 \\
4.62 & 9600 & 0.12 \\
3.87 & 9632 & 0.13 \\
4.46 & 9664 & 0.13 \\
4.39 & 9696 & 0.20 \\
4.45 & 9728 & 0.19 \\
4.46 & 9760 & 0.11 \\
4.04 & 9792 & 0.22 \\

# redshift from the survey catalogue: 0.212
